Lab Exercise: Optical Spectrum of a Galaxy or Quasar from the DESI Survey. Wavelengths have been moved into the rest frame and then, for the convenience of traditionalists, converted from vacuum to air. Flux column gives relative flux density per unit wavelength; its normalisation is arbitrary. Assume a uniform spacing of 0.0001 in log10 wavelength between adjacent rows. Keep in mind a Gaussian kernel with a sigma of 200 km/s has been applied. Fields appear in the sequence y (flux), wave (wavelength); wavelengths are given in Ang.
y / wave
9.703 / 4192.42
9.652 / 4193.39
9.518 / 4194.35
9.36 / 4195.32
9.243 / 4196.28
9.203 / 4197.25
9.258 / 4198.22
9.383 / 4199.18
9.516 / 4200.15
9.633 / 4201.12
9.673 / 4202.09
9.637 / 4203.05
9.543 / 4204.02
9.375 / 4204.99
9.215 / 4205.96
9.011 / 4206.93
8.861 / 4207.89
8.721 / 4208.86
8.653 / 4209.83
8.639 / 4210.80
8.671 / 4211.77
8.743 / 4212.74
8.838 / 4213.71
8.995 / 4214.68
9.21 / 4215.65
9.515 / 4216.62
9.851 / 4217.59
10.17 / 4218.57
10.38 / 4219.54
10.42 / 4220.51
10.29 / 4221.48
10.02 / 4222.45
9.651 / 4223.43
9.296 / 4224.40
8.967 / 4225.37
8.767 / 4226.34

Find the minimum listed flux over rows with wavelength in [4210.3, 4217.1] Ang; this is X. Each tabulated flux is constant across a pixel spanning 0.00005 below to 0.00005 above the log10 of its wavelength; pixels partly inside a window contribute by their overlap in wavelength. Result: 8.639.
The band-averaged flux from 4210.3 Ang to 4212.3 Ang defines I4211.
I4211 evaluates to 8.65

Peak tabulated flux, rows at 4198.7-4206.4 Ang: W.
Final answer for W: 9.673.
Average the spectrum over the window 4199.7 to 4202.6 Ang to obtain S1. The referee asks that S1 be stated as 9.62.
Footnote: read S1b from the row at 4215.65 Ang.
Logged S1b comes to 9.21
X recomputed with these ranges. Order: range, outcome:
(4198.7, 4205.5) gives 9.375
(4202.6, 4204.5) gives 9.543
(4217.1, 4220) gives 9.851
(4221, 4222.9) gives 10.02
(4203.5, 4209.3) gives 8.721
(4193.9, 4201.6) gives 9.203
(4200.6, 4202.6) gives 9.633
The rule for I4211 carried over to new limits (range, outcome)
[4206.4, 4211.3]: 8.79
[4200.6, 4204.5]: 9.62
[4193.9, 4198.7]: 9.31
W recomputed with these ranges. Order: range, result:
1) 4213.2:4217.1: 9.515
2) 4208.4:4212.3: 8.721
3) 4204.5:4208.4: 9.375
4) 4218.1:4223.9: 10.42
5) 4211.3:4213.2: 8.743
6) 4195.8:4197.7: 9.243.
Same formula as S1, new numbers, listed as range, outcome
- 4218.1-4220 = 10.3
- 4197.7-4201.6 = 9.44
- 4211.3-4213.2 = 8.71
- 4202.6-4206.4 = 9.43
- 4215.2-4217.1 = 9.37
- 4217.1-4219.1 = 9.99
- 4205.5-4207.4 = 9.11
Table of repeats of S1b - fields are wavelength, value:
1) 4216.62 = 9.515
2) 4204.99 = 9.375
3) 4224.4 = 9.296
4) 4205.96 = 9.215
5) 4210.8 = 8.639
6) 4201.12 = 9.633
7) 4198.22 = 9.258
